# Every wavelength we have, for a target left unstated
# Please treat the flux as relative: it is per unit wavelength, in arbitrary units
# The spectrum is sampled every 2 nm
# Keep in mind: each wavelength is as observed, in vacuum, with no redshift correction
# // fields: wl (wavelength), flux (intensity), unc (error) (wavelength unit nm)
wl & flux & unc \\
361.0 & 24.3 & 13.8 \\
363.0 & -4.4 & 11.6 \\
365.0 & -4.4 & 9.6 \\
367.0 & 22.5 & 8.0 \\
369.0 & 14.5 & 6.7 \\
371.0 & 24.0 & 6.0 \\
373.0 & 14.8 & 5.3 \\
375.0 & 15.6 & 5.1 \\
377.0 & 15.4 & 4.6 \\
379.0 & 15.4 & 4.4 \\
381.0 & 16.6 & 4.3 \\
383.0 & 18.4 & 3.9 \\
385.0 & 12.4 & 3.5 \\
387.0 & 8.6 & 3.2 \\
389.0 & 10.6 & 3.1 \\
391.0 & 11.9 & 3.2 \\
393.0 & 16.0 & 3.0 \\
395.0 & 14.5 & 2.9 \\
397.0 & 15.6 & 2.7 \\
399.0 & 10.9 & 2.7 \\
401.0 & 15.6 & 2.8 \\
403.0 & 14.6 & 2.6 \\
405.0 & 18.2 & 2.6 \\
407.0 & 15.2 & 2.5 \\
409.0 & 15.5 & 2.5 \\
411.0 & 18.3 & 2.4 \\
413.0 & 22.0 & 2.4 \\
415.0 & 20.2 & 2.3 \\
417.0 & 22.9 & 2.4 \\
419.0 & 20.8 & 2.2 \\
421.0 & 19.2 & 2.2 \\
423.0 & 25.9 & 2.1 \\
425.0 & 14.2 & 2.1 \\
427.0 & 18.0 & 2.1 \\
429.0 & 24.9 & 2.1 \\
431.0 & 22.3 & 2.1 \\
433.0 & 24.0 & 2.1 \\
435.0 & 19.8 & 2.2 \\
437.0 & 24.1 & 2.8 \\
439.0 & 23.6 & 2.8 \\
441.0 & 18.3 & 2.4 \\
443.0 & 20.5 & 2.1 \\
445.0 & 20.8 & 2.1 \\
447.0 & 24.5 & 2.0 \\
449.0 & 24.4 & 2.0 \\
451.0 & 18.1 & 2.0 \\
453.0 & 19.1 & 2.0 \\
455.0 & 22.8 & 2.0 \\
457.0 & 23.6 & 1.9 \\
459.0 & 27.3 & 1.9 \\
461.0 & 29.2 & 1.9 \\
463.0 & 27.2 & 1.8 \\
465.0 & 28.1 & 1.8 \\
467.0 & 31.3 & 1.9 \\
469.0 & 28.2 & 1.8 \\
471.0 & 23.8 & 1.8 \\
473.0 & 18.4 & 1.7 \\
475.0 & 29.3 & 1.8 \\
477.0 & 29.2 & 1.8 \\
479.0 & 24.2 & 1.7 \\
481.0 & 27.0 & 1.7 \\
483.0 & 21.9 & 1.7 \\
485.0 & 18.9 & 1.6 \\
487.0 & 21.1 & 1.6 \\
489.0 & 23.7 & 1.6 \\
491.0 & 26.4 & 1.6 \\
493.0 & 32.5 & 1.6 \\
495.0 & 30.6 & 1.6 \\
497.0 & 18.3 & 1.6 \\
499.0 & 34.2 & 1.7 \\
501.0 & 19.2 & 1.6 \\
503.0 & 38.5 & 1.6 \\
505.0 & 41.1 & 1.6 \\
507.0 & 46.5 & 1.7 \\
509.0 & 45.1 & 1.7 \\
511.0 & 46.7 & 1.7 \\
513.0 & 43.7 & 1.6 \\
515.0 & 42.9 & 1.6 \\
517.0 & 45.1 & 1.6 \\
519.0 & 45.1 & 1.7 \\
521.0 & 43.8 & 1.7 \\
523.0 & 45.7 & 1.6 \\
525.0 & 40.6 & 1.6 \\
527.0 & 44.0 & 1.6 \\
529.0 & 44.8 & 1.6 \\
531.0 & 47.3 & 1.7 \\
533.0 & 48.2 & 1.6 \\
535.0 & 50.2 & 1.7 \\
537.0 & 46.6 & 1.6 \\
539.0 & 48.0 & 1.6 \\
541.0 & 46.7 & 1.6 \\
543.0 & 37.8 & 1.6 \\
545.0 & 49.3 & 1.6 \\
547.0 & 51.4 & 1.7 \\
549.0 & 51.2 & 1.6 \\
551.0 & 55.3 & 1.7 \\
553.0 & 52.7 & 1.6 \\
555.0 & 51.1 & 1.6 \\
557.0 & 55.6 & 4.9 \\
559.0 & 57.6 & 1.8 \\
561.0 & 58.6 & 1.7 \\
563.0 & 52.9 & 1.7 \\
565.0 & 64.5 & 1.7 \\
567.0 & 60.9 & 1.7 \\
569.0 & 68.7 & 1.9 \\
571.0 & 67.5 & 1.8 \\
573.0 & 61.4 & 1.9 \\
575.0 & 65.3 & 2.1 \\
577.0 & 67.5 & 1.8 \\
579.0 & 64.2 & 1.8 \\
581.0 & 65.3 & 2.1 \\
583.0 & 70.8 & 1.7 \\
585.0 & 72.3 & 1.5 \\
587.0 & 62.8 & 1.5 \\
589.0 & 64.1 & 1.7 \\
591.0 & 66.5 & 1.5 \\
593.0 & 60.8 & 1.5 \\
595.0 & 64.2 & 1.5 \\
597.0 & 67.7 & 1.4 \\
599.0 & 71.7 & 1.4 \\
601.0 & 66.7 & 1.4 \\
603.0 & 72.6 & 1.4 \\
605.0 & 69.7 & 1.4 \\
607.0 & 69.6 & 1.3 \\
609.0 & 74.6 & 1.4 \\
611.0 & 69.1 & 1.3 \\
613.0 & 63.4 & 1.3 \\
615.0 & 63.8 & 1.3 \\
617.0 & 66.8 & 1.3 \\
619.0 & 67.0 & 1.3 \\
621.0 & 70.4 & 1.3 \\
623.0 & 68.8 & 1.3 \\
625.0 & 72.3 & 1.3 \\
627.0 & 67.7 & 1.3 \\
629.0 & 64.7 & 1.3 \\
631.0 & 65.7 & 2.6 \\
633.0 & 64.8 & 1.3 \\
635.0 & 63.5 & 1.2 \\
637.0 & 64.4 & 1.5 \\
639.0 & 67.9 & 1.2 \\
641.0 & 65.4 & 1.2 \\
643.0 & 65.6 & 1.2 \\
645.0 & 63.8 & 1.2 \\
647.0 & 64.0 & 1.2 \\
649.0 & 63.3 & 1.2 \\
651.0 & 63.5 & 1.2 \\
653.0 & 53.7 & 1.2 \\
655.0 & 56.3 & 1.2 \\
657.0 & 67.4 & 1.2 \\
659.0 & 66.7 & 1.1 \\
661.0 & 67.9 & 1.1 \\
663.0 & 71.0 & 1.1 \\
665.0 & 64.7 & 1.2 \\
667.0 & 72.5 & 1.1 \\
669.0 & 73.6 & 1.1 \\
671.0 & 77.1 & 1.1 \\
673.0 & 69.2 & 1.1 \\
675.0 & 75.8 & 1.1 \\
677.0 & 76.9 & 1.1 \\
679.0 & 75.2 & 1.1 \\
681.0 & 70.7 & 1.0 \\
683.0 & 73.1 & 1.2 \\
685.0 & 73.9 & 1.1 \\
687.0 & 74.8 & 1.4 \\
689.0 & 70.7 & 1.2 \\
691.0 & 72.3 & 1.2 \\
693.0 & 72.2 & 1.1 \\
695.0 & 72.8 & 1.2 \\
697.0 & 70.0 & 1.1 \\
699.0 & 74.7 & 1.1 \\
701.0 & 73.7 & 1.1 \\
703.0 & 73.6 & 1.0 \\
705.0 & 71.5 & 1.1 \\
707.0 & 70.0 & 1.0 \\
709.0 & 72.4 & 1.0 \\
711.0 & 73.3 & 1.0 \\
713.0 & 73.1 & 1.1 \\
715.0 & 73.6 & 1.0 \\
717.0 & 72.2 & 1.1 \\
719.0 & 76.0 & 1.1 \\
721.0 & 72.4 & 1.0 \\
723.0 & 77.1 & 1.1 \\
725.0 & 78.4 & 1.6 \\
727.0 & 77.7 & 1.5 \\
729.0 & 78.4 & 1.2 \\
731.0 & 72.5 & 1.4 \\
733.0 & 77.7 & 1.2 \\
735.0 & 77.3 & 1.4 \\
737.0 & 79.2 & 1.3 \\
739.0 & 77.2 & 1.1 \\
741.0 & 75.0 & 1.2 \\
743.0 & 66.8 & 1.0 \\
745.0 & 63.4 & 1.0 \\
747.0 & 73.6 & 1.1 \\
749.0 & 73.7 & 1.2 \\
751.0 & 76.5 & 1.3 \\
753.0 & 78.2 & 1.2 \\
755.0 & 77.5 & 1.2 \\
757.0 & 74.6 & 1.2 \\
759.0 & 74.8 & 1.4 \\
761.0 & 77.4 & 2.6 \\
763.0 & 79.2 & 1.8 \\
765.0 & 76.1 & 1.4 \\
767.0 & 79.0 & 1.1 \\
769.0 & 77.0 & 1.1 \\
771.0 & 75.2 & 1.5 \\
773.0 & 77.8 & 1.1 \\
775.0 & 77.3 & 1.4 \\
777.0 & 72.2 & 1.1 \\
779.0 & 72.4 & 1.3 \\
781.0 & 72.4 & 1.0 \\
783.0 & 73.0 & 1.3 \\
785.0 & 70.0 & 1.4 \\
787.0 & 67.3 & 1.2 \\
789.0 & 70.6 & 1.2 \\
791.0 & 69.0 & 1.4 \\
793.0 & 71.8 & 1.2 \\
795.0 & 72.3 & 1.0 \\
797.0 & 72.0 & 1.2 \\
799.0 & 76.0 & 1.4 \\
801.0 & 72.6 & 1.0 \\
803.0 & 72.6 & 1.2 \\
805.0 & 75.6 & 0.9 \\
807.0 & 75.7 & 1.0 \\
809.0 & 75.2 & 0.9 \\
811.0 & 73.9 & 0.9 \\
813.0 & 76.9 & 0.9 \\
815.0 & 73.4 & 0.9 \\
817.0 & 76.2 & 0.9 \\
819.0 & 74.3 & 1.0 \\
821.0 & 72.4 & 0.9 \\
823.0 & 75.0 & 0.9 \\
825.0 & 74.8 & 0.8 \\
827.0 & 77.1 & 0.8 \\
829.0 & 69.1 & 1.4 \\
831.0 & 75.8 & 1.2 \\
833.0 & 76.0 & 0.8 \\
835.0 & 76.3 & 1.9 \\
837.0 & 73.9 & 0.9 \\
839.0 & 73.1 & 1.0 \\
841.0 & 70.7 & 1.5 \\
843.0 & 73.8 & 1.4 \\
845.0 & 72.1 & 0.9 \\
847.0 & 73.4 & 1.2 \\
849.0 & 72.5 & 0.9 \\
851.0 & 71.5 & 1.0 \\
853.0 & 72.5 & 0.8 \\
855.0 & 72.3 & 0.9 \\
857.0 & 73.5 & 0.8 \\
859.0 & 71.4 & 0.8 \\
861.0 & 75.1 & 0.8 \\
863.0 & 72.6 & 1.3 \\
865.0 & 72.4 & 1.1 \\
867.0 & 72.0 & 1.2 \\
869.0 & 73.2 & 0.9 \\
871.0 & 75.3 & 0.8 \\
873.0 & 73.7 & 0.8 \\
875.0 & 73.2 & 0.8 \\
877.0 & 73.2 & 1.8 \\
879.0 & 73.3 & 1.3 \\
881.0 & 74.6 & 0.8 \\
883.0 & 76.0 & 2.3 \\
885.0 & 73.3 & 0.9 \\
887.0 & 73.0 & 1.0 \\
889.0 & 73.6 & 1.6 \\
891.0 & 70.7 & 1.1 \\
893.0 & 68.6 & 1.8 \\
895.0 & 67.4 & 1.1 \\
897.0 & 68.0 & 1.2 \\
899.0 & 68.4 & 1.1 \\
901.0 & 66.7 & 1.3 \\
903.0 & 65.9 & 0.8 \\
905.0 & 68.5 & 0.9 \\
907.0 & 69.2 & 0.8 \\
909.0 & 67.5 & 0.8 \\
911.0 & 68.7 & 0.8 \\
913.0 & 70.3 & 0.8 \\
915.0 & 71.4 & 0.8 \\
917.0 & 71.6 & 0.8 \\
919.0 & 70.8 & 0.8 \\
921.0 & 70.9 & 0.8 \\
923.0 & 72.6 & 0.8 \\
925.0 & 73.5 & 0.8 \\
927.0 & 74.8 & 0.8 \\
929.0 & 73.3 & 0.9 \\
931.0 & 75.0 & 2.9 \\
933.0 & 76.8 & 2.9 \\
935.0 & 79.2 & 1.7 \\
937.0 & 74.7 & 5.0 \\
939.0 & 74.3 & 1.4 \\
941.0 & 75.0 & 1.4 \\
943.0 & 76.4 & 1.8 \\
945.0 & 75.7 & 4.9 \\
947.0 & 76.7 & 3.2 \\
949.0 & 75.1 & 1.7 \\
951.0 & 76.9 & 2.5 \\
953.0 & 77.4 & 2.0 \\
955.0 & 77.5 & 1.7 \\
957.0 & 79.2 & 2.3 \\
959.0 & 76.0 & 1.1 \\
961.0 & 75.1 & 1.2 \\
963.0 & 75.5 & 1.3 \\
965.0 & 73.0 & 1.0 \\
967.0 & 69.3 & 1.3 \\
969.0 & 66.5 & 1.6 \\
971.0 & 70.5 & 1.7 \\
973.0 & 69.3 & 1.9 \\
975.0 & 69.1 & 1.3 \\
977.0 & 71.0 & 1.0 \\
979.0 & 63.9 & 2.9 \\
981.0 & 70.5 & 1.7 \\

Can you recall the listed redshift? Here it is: 0.263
